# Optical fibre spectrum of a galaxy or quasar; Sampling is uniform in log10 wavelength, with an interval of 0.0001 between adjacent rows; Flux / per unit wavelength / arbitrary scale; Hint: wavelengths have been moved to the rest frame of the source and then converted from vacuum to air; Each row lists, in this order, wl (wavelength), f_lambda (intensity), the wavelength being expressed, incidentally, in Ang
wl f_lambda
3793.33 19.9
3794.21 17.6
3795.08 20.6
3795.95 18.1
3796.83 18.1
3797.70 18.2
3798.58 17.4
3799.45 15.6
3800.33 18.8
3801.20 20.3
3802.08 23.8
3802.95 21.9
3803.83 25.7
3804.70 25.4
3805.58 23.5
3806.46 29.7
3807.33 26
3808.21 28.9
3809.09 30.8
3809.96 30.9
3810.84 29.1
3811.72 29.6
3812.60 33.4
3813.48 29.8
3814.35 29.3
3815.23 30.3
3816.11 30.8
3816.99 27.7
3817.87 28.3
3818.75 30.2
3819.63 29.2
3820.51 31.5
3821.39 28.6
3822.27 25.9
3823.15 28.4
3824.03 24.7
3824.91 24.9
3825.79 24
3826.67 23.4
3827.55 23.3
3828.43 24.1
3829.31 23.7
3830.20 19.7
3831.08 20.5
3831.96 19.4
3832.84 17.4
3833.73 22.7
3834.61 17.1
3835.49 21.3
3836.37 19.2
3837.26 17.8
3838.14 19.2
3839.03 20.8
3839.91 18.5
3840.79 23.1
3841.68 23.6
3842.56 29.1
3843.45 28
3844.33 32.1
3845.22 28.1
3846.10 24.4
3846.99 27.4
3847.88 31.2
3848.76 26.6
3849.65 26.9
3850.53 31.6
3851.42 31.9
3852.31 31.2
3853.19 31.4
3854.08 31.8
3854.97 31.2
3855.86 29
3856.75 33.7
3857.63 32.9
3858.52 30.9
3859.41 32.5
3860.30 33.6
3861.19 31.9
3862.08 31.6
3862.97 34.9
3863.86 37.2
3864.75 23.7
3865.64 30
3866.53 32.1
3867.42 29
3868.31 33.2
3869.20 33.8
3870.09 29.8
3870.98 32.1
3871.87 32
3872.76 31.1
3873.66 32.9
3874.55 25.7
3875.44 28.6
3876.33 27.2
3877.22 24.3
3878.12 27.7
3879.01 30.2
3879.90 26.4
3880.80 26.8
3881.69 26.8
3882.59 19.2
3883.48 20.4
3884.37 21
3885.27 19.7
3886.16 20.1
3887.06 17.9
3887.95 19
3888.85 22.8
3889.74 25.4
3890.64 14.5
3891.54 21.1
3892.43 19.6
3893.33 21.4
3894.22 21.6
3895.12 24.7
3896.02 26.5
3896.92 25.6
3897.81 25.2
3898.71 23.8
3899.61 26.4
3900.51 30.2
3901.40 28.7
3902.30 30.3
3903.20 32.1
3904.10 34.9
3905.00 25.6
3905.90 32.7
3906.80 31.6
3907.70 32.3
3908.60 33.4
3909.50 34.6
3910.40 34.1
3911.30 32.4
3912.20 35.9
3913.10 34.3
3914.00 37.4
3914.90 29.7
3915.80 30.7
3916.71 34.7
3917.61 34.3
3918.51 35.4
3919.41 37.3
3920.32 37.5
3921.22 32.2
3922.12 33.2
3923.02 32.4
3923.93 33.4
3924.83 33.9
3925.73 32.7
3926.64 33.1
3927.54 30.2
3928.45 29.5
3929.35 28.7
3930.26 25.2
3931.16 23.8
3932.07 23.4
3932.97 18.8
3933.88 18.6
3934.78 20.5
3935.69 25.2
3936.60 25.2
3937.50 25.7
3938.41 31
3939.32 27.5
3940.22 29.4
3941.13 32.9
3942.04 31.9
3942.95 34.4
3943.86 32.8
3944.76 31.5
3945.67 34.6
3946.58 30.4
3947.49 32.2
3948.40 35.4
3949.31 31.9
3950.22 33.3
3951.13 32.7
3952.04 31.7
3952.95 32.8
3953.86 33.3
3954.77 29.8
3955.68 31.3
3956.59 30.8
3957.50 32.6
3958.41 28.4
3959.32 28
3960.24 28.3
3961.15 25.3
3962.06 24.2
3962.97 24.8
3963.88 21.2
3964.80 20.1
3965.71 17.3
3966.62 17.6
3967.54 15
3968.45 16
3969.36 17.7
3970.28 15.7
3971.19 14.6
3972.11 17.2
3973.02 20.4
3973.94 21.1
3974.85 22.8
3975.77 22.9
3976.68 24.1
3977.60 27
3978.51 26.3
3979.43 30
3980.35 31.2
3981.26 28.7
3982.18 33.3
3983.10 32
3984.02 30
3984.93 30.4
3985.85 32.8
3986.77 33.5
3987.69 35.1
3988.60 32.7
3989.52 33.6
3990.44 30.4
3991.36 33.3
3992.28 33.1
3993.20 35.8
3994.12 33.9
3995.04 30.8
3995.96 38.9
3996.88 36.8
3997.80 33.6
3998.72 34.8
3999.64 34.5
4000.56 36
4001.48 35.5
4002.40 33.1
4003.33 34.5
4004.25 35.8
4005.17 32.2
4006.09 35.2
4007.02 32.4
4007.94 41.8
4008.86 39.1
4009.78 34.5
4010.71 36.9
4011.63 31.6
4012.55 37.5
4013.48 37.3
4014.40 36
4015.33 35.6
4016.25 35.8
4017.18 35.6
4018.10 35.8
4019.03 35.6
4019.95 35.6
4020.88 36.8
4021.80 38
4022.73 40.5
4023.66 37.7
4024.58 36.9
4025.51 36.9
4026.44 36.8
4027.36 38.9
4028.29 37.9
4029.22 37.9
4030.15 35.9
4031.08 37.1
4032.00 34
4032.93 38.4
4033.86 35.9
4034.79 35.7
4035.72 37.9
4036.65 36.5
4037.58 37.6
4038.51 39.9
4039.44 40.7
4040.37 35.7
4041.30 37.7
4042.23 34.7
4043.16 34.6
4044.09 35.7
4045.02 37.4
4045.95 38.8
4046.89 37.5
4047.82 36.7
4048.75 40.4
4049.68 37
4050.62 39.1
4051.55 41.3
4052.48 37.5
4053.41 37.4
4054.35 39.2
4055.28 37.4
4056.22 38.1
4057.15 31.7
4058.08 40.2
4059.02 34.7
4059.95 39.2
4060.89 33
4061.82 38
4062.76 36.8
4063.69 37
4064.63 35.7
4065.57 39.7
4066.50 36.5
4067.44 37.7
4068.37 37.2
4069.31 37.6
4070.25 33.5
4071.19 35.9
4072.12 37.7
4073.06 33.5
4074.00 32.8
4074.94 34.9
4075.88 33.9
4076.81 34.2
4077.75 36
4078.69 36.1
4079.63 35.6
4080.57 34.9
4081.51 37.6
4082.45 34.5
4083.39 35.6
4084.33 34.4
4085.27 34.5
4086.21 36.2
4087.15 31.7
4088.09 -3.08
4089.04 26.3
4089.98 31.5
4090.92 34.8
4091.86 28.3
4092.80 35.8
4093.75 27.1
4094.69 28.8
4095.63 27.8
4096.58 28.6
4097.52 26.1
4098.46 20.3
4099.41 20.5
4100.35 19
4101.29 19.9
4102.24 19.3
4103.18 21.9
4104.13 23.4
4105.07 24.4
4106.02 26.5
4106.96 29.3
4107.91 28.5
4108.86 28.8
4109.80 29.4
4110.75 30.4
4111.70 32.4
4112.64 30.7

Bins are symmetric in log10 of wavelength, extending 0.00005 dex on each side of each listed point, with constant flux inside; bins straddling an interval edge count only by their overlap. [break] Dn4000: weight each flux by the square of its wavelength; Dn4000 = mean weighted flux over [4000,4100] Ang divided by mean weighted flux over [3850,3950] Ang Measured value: 1.30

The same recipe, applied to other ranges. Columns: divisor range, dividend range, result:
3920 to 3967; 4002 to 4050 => 1.32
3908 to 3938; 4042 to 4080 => 1.29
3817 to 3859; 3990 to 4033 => 1.50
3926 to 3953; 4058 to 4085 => 1.32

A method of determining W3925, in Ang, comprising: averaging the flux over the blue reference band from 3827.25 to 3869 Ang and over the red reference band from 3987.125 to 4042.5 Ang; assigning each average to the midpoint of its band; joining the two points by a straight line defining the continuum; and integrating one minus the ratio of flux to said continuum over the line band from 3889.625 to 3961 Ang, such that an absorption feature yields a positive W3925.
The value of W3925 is 3.3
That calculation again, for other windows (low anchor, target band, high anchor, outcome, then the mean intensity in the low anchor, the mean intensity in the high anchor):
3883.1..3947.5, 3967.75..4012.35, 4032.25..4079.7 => 3.5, 28.5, 36.8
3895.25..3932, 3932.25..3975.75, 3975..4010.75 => 7.9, 31.3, 32.9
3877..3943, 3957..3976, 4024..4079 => 6.0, 28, 36.9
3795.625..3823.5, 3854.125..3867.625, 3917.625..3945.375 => -2.0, 26.1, 29.7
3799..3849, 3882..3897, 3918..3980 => 3.0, 25.2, 27.4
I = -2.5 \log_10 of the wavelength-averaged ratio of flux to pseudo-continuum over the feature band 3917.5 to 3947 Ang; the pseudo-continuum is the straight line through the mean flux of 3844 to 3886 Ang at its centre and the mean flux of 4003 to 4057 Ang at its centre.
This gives 0.087 mag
